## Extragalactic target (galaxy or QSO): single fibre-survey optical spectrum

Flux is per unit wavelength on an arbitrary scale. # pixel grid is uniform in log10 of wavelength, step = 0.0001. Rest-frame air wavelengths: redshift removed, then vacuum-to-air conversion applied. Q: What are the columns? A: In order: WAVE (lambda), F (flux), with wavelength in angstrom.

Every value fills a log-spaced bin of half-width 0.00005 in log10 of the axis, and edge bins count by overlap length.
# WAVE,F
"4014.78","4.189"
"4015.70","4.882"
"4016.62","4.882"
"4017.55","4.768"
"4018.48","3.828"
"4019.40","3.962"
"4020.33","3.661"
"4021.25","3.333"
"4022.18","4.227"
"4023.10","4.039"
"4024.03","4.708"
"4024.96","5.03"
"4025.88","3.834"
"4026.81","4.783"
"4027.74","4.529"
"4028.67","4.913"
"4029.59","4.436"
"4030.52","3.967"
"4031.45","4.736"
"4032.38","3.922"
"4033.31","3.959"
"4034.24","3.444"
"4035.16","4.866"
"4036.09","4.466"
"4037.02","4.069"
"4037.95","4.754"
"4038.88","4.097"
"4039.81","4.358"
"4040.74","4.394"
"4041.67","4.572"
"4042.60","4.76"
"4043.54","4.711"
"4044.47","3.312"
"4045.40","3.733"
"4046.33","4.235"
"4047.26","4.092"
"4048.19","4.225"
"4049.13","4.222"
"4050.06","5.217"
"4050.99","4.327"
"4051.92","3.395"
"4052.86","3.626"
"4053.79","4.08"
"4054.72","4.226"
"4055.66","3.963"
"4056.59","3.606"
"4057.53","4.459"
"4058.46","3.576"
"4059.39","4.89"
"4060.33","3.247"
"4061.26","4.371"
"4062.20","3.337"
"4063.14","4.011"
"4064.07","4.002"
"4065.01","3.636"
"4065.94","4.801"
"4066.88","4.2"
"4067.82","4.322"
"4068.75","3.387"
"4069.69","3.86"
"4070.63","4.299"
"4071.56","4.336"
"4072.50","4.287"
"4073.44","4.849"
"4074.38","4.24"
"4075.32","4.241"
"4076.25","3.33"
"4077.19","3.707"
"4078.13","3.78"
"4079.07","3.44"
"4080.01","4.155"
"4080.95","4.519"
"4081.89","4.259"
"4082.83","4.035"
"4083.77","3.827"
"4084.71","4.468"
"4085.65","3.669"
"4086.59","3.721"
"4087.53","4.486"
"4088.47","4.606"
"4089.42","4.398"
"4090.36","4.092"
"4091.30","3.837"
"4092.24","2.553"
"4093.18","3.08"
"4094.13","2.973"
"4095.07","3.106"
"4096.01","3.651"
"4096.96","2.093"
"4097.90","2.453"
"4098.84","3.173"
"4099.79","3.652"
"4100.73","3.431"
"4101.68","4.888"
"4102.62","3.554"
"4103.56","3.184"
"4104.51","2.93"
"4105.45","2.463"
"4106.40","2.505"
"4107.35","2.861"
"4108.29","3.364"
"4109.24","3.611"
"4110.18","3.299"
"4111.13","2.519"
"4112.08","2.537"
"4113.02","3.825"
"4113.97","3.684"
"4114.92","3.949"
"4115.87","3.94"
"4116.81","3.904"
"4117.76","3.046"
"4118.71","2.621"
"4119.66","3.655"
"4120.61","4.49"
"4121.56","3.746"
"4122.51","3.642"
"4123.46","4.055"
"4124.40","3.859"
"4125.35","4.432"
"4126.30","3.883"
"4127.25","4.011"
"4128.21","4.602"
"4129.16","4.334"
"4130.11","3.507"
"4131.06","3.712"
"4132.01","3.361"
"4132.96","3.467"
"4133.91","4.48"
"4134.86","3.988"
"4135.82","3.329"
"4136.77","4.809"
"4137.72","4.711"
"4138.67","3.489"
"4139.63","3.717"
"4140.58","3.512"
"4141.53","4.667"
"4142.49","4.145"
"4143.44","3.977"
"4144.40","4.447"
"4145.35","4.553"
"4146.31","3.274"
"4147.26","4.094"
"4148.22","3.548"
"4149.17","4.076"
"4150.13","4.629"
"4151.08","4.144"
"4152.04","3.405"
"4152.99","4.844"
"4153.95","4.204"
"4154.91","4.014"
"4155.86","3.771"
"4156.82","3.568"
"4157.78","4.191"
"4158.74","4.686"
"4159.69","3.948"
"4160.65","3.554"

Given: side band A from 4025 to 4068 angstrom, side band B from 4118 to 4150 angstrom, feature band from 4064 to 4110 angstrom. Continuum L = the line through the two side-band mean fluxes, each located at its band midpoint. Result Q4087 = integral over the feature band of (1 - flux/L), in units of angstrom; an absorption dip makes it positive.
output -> 4.16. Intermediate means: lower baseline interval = 4.2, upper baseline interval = 3.95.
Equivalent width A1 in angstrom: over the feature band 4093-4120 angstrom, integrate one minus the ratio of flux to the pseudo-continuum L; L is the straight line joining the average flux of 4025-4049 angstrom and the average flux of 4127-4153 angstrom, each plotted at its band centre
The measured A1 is 5.7 angstrom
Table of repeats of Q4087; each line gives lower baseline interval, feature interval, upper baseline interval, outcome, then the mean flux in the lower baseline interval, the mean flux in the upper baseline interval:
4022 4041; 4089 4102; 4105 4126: 1.10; 4.36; 3.46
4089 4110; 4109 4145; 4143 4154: -0.82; 3.26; 4.1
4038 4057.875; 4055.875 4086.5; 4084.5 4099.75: -1.68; 4.18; 3.51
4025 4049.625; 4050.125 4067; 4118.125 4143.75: 0.81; 4.3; 3.93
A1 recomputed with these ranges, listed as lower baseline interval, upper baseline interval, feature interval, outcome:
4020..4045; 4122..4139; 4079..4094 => 0.7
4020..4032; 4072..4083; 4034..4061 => 0.3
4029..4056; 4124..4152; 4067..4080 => 0.4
